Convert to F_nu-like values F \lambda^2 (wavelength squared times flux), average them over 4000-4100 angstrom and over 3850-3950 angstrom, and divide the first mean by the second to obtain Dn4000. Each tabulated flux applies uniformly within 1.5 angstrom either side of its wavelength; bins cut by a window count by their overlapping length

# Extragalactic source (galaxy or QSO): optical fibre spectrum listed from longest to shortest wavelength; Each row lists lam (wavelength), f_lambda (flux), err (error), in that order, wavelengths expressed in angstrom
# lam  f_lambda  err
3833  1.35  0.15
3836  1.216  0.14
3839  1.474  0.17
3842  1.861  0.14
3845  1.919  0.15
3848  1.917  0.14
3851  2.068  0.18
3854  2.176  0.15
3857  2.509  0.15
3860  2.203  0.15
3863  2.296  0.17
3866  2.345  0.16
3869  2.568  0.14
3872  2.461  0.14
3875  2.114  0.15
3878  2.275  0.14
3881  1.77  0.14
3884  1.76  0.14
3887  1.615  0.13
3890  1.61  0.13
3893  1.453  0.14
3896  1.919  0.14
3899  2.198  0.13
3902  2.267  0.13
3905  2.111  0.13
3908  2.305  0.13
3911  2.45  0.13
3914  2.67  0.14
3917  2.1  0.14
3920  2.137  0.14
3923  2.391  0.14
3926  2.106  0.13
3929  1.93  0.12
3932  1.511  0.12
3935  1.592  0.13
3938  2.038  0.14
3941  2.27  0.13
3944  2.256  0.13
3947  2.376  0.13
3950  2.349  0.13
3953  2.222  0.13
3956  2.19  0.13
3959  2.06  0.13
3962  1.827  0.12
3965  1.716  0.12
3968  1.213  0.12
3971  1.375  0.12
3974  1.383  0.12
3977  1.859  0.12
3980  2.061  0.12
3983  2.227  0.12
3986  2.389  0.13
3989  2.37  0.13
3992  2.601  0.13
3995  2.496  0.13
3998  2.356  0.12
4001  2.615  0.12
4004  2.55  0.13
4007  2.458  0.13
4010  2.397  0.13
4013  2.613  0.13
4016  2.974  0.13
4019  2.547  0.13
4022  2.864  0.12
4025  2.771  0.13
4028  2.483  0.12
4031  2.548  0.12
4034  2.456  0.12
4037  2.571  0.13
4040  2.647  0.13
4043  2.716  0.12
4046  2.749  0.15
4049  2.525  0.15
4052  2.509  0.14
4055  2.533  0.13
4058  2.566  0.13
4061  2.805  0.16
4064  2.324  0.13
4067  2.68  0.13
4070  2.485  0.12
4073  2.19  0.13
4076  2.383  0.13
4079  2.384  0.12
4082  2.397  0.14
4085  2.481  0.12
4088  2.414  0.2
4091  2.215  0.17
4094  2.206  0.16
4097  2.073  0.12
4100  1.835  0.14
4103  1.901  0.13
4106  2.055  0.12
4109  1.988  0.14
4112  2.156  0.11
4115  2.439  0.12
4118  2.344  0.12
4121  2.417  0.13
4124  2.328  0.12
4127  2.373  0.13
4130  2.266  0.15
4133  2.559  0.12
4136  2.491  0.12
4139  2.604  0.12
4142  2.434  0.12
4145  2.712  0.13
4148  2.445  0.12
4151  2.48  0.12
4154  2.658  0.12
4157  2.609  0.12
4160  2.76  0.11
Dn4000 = 1.3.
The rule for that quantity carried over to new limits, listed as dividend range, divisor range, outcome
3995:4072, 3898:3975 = 1.33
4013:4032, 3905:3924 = 1.23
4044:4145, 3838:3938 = 1.27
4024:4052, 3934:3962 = 1.27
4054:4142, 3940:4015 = 1.14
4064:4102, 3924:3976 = 1.29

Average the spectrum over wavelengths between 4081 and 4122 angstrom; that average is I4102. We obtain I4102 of 2.2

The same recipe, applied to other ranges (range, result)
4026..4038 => 2.52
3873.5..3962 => 2.07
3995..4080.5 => 2.56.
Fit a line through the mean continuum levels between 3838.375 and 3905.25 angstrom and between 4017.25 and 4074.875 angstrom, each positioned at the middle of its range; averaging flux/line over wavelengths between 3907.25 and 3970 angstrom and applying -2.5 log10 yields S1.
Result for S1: 0.09 mag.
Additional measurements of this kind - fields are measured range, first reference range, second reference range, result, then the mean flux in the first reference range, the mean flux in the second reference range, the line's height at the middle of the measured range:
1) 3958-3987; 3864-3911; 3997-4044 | 0.32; 2.07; 2.6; 2.41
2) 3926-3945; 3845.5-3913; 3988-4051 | 0.19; 2.11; 2.59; 2.3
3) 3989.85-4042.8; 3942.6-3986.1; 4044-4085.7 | -0.16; 1.95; 2.5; 2.24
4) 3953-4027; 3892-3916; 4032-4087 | 0.06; 2.19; 2.52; 2.37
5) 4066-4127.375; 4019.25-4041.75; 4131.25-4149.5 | 0.14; 2.62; 2.54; 2.57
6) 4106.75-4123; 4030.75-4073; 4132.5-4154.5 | 0.13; 2.57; 2.54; 2.55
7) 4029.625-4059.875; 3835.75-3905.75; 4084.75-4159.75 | -0.15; 2.02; 2.34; 2.24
